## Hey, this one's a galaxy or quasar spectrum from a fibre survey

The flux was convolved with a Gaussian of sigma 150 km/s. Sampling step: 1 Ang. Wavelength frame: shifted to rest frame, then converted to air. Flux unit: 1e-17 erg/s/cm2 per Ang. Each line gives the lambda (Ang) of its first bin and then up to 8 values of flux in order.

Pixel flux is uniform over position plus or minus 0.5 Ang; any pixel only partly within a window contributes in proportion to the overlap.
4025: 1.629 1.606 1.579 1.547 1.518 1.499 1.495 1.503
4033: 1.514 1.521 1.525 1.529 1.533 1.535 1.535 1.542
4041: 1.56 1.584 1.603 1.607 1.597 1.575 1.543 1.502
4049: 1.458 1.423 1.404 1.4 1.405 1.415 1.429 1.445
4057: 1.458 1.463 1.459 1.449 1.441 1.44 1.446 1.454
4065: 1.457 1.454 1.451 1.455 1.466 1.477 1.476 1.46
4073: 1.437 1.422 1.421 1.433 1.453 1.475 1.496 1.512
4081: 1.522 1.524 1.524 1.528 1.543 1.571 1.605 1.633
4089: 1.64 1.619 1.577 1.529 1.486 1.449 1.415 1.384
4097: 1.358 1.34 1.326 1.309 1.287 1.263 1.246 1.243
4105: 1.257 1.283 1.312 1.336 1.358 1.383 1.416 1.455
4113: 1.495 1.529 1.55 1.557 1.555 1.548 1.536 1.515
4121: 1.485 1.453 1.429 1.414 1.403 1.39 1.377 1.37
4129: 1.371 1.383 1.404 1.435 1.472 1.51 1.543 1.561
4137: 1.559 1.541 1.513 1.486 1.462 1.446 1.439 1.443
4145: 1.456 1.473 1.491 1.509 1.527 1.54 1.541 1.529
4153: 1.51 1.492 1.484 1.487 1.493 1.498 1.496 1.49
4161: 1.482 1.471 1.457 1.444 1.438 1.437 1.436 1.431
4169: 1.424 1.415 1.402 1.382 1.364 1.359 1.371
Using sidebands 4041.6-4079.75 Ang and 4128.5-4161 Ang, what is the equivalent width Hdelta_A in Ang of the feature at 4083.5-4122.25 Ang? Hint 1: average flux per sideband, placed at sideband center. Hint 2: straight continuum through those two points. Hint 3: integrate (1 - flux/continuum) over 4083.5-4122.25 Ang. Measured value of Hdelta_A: 0.9 Ang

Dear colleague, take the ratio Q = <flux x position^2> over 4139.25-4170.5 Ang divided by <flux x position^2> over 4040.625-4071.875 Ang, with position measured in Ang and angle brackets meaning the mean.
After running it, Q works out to 1.05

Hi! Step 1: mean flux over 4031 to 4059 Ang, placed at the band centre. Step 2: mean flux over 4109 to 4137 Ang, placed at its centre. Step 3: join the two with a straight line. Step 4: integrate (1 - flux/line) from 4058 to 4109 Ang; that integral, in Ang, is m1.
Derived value 1.4 Ang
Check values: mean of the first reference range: 1.5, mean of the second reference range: 1.46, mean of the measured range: 1.44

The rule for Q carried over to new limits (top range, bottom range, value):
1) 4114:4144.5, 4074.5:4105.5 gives 1.03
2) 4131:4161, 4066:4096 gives 1.03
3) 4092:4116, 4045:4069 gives 0.97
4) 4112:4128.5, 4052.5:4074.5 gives 1.05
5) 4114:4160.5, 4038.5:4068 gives 1.04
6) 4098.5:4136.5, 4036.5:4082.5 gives 0.98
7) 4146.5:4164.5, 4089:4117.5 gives 1.09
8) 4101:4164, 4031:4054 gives 1.00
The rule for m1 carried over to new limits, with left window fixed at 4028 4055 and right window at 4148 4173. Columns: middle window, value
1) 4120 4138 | 0.4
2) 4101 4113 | 1.3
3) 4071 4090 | -0.2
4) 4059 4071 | 0.4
